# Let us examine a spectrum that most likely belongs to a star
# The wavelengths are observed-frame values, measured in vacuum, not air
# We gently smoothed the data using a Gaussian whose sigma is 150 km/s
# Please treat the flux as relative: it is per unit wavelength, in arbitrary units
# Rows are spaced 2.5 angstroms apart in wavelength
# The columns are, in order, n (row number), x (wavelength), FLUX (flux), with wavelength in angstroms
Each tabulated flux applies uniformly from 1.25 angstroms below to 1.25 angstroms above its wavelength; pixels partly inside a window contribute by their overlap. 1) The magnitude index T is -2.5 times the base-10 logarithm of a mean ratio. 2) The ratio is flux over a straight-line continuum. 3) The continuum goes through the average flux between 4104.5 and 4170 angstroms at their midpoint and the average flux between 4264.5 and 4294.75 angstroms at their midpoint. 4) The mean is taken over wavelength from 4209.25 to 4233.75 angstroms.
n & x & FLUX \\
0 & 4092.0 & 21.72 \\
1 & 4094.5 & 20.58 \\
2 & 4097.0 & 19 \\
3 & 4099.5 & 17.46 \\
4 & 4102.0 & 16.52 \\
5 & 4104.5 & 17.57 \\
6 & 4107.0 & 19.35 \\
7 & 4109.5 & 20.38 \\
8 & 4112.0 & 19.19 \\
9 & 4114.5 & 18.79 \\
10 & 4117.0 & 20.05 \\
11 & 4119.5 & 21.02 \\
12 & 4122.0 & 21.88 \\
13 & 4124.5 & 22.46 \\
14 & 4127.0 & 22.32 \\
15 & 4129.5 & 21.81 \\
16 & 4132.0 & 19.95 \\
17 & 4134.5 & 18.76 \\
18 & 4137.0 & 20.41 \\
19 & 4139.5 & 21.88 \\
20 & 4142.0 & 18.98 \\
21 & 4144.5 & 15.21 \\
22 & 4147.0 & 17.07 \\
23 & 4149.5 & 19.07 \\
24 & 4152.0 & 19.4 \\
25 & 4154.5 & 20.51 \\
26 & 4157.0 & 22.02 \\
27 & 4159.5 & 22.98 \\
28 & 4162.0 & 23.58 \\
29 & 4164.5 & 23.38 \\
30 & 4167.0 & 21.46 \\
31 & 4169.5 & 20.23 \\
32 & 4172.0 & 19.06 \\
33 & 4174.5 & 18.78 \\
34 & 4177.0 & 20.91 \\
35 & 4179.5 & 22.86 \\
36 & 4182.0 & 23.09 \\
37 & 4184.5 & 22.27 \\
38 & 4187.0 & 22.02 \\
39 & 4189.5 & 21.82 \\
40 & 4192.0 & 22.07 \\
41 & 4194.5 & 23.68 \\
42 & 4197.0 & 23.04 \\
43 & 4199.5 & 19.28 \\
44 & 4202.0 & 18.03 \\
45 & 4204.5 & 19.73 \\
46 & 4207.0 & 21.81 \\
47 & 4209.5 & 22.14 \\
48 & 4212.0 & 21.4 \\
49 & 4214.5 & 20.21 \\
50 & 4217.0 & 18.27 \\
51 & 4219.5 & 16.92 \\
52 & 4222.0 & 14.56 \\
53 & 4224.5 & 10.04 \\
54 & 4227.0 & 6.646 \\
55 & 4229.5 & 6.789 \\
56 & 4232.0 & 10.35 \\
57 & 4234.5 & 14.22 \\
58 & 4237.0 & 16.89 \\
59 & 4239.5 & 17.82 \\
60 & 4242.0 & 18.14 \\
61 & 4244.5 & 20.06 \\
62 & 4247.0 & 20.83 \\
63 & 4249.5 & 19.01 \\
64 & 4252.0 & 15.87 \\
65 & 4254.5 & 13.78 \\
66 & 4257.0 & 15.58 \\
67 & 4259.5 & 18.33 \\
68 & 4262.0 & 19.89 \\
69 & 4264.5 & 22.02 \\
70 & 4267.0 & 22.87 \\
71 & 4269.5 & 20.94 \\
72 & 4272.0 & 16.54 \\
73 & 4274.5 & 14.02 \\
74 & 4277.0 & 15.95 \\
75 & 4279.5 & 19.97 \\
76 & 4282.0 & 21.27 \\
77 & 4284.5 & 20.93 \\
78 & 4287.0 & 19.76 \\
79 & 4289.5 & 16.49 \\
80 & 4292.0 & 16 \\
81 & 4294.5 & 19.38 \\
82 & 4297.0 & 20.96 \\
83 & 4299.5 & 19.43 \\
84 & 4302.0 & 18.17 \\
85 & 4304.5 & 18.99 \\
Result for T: 0.33 mag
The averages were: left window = 20.4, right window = 18.8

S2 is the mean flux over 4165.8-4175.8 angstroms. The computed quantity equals 19.9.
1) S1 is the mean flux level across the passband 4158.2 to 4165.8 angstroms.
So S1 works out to 23.3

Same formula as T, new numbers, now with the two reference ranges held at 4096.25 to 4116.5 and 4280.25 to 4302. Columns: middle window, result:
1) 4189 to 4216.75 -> -0.12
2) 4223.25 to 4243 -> 0.45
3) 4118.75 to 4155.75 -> -0.08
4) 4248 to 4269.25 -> 0.03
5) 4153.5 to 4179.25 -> -0.14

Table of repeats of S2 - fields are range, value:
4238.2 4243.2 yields 18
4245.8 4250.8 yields 19.9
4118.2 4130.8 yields 21.9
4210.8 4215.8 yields 20.8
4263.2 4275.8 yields 19.3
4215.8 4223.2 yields 16.6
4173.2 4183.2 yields 21.4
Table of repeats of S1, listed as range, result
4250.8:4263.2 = 16.7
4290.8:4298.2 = 18.8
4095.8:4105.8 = 17.6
